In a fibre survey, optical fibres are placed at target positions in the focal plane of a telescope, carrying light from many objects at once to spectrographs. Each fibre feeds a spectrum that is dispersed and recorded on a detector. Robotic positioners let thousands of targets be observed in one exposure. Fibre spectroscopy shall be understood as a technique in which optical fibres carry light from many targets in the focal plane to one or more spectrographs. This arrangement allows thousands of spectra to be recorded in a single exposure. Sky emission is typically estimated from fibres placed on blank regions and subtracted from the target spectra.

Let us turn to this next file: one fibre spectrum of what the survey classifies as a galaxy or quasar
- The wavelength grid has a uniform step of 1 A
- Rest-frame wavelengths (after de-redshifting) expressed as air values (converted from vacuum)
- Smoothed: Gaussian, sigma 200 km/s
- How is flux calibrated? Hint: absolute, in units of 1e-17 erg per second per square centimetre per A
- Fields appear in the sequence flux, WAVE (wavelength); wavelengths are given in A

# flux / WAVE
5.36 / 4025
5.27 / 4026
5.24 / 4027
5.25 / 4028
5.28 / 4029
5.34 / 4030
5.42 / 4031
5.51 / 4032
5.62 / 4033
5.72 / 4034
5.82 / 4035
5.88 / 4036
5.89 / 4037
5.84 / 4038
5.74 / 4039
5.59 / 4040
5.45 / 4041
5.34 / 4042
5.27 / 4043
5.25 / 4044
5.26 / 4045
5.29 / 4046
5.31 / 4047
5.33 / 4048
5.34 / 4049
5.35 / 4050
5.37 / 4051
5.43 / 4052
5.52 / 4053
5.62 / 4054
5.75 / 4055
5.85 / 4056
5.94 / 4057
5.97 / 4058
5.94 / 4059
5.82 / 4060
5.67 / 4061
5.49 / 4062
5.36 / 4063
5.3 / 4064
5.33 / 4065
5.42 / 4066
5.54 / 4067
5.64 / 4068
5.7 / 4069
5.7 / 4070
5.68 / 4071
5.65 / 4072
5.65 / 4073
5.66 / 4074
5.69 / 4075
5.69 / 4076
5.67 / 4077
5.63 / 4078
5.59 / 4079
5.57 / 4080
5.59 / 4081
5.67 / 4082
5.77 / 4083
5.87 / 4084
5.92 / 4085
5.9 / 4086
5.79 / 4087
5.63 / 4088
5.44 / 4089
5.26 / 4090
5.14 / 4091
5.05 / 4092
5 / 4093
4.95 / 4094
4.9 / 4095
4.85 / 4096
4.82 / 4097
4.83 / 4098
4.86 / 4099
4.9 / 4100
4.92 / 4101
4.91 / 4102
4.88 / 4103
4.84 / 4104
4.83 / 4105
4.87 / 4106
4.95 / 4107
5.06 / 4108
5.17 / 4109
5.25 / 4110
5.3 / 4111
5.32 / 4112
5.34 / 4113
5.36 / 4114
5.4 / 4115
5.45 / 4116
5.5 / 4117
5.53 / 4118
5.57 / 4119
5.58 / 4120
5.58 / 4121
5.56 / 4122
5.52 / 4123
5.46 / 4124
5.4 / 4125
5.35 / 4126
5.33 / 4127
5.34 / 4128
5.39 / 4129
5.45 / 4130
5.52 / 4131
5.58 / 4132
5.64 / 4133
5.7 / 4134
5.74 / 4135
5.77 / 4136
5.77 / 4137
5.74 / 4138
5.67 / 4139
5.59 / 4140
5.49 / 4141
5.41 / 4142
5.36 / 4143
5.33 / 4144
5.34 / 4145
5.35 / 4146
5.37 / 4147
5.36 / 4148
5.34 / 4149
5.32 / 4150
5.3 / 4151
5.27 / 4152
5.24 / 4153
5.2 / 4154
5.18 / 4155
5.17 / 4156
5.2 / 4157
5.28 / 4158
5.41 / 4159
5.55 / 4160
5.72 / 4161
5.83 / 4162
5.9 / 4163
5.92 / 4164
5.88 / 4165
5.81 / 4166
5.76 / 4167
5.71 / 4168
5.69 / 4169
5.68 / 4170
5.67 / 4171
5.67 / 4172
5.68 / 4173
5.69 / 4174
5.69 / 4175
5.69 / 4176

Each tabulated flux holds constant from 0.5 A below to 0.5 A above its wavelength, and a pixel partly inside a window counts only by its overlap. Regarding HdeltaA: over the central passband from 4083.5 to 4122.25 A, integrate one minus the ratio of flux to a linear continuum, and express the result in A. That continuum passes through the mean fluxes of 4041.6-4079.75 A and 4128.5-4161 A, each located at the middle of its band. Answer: 1.8 A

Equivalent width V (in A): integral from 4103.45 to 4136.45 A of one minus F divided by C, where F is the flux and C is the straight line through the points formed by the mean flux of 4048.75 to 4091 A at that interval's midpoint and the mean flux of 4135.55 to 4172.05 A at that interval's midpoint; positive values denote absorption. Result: 1.06 A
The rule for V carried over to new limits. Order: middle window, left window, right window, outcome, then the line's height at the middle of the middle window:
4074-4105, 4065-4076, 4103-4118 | 0.60 A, 5.42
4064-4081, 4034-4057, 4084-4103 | -0.85 A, 5.34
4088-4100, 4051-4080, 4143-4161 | 1.08 A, 5.53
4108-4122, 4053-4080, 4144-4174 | 0.43 A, 5.58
